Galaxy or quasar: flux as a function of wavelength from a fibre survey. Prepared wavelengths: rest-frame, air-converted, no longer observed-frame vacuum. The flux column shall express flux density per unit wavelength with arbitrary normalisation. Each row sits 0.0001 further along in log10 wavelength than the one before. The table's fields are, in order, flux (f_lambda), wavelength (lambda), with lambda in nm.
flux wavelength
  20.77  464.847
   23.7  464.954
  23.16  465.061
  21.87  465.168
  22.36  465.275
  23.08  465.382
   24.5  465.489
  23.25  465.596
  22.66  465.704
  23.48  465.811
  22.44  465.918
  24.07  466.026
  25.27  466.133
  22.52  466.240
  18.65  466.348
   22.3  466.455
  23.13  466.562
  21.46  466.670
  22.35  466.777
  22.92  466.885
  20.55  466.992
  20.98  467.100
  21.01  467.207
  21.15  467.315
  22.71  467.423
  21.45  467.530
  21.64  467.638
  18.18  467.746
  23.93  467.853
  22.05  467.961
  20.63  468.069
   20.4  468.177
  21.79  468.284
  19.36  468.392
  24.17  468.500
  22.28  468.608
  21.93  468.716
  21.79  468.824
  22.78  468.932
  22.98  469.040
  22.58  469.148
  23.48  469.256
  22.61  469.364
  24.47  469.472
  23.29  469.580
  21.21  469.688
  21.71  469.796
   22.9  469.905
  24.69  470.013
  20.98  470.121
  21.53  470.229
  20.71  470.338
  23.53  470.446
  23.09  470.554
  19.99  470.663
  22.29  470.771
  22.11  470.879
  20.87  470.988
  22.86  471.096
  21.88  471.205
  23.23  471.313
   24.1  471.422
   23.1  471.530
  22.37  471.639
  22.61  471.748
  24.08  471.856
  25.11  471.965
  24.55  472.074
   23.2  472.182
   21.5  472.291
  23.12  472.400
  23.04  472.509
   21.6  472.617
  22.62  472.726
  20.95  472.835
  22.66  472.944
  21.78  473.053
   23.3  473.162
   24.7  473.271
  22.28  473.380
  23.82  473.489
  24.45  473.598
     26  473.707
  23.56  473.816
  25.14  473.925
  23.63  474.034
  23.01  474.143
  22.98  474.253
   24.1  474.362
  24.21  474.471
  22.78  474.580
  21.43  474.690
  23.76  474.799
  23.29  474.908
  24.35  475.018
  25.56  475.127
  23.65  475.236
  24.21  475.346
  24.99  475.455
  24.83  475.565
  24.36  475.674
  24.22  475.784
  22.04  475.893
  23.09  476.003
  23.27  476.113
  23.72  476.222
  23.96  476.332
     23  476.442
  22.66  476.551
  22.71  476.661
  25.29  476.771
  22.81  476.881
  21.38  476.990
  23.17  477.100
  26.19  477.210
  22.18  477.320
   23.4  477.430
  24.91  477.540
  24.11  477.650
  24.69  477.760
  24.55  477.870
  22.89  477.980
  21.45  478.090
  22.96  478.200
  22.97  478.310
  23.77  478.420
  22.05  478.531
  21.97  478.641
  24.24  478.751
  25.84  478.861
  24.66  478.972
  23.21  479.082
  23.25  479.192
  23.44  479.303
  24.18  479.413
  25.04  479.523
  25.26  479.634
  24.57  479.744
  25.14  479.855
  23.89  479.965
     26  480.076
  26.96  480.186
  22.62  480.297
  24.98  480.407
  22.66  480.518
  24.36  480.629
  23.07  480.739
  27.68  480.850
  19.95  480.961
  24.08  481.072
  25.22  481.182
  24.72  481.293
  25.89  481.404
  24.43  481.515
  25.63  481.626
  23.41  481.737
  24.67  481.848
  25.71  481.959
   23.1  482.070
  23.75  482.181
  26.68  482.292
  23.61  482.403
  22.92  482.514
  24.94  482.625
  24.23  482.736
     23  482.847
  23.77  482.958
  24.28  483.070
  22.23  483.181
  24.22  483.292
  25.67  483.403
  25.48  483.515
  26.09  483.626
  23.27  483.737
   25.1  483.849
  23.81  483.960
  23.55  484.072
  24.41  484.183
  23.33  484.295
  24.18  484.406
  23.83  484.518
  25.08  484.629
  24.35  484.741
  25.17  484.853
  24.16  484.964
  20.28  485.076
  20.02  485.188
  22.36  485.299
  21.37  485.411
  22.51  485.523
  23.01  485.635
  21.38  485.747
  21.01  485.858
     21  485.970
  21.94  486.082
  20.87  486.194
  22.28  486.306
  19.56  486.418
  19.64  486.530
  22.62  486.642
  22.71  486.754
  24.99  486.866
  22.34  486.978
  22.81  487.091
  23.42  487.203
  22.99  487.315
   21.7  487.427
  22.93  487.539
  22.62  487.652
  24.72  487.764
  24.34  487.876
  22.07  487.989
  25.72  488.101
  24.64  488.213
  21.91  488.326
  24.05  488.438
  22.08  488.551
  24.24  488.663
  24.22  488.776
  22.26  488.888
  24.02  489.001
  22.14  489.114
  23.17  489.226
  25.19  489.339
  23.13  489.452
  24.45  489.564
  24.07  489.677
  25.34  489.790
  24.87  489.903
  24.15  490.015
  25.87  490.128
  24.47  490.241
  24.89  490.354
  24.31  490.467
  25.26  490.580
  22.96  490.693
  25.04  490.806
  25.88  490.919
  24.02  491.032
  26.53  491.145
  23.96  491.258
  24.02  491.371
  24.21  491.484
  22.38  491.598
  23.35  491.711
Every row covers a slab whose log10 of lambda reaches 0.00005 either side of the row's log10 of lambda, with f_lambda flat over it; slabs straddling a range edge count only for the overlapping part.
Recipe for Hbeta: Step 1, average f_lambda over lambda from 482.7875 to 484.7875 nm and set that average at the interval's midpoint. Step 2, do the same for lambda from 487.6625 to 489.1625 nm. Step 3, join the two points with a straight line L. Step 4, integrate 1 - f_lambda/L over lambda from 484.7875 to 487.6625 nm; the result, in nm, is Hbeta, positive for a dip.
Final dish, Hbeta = 0.21 nm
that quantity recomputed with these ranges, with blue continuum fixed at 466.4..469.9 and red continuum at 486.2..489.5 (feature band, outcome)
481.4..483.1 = -0.12 nm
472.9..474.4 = -0.09 nm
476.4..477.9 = -0.08 nm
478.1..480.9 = -0.19 nm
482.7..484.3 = -0.10 nm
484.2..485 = -0.05 nm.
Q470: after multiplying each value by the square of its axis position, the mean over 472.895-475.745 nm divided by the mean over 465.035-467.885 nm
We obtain 1.11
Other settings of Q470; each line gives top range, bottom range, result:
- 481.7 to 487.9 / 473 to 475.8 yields 1.02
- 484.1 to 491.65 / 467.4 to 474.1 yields 1.11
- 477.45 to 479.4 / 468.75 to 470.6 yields 1.08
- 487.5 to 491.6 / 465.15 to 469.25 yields 1.19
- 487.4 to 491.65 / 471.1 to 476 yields 1.09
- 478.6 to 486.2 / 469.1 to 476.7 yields 1.07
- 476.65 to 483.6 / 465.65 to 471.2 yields 1.14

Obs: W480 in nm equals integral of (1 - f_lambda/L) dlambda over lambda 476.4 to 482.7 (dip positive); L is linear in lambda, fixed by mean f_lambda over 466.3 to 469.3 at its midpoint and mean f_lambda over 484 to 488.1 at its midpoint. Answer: -0.47 nm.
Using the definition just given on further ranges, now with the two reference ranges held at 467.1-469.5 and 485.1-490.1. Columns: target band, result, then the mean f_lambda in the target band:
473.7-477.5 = -0.234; 23.7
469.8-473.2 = -0.076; 22.6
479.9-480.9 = -0.096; 24.7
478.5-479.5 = -0.057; 23.7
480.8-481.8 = -0.087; 24.5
